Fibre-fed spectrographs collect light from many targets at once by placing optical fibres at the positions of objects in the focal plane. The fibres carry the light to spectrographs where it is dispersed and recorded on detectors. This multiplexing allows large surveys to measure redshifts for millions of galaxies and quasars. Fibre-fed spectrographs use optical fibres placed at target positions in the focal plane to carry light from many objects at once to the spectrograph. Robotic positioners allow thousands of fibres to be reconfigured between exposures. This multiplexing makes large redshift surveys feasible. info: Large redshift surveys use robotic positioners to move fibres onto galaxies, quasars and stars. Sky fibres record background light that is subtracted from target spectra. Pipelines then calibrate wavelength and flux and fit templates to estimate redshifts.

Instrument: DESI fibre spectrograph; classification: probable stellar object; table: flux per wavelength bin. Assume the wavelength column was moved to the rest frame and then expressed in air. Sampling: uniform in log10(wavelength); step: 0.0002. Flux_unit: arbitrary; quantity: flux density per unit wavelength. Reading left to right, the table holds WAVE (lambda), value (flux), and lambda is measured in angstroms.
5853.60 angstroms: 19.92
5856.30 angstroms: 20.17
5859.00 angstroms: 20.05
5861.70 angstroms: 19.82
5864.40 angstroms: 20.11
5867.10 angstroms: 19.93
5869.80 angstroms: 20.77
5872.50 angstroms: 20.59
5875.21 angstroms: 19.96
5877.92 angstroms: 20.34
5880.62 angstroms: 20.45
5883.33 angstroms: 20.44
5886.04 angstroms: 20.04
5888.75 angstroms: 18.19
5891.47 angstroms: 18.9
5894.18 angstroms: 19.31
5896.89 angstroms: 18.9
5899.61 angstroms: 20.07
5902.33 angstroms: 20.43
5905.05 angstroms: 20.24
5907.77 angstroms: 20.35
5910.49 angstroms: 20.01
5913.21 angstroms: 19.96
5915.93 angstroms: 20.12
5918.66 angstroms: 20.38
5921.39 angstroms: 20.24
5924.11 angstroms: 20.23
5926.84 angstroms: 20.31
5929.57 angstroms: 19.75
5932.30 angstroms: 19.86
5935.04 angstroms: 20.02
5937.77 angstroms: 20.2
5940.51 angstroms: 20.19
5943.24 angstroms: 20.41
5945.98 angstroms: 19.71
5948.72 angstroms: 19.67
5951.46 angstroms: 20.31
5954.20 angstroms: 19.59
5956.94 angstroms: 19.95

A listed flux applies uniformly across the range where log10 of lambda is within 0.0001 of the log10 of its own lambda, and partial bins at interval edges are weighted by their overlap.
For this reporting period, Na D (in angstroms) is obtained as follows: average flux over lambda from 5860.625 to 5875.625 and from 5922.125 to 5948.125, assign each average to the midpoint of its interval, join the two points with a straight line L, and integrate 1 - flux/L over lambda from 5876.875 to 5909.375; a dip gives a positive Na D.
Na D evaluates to 0.6 angstroms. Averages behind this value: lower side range 20.2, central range 19.8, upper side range 20.1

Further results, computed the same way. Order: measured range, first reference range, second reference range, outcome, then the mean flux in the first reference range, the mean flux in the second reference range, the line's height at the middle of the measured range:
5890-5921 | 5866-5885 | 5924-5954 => 0.5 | 20.4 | 20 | 20.2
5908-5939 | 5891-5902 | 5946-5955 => -0.7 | 19.4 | 19.9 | 19.6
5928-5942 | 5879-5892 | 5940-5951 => 0.0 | 19.7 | 20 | 20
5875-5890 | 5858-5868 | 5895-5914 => 0.1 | 20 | 20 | 20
